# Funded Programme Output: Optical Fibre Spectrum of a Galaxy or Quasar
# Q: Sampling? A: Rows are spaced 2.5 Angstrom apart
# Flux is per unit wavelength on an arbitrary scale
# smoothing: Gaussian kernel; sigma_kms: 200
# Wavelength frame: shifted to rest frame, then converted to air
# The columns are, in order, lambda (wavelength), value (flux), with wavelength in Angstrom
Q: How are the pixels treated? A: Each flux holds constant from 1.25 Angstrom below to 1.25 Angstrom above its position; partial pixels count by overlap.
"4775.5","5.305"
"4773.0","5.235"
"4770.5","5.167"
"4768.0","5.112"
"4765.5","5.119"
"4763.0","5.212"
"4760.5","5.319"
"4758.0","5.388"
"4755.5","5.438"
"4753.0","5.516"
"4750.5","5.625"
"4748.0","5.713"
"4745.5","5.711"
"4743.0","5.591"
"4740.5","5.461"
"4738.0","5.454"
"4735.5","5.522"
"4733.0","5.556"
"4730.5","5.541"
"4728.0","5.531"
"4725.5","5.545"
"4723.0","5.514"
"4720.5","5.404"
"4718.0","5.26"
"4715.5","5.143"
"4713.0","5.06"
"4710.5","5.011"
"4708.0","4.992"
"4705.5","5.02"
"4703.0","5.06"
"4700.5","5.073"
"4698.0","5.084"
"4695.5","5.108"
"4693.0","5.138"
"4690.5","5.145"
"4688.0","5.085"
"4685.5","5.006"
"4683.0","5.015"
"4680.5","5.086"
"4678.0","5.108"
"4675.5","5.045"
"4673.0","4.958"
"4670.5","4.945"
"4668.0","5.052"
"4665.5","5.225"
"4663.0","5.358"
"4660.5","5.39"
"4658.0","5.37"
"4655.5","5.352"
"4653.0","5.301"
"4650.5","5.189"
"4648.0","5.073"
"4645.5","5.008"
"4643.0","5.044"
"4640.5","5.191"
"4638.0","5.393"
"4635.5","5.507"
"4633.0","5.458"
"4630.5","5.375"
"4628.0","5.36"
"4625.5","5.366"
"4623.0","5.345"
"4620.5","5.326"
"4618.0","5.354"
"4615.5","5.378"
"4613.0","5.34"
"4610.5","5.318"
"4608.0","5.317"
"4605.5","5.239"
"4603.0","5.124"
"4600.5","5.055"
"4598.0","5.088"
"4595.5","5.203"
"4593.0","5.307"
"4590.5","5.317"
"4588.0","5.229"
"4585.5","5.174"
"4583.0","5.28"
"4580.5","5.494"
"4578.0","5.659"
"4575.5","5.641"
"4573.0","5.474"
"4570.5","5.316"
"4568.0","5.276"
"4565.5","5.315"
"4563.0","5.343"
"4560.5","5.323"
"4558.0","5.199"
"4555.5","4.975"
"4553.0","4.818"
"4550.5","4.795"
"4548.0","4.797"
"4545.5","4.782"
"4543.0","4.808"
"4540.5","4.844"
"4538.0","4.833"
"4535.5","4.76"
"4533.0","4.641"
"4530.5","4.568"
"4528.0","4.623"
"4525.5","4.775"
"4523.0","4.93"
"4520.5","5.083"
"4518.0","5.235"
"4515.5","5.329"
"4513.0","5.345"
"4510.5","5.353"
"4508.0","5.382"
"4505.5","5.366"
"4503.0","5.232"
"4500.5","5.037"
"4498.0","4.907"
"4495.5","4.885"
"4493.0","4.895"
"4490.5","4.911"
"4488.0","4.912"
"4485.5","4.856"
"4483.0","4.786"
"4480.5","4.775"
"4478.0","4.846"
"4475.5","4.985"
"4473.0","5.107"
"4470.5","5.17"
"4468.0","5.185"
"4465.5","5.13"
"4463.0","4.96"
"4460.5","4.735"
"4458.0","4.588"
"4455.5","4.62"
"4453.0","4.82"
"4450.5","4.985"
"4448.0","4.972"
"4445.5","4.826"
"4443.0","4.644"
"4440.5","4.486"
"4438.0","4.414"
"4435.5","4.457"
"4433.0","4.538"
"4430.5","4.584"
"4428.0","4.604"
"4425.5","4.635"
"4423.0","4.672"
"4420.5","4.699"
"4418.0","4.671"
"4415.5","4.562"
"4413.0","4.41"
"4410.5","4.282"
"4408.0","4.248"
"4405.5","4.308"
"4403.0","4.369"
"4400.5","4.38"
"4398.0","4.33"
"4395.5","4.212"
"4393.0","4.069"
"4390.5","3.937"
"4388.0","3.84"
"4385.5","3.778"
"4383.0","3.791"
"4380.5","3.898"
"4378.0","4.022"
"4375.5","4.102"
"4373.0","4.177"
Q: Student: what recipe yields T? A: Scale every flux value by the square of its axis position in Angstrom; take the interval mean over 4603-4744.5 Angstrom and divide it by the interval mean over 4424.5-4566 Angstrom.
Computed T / 1.16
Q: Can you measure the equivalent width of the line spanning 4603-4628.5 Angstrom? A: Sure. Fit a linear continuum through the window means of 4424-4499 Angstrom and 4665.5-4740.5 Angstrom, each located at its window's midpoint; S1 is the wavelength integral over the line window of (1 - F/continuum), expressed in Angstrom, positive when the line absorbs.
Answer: -1.4 Angstrom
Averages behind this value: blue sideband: 4.81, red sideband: 5.19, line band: 5.32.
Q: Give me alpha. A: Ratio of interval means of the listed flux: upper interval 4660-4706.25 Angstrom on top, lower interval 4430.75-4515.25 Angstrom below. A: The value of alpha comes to 1.04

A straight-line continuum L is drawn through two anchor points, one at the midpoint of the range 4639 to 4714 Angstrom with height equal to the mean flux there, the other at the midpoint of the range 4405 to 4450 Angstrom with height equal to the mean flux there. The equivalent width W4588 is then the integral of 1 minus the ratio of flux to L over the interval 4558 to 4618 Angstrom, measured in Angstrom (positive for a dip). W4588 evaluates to -4.76 Angstrom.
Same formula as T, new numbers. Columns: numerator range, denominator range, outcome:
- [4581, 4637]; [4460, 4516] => 1.11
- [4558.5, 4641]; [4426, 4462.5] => 1.22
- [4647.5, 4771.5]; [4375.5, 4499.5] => 1.29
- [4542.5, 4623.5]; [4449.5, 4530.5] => 1.09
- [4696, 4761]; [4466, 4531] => 1.18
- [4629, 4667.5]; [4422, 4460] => 1.24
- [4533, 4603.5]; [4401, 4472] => 1.17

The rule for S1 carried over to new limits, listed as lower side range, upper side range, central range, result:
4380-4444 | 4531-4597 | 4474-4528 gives -2.5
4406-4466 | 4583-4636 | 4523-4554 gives 1.6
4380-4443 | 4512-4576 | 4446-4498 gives -2.9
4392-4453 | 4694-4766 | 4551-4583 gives -2.6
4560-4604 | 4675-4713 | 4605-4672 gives -1.2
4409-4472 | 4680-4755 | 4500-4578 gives -2.6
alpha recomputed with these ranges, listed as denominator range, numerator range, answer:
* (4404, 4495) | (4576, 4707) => 1.10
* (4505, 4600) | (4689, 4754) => 1.04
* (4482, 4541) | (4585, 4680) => 1.05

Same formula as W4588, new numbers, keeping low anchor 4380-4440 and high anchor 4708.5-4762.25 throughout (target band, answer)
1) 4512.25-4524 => -1.22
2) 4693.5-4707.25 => 0.63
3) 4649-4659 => -0.27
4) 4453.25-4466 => -0.83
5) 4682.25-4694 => 0.43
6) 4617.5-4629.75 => -0.72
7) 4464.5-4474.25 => -1.33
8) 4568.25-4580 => -1.48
